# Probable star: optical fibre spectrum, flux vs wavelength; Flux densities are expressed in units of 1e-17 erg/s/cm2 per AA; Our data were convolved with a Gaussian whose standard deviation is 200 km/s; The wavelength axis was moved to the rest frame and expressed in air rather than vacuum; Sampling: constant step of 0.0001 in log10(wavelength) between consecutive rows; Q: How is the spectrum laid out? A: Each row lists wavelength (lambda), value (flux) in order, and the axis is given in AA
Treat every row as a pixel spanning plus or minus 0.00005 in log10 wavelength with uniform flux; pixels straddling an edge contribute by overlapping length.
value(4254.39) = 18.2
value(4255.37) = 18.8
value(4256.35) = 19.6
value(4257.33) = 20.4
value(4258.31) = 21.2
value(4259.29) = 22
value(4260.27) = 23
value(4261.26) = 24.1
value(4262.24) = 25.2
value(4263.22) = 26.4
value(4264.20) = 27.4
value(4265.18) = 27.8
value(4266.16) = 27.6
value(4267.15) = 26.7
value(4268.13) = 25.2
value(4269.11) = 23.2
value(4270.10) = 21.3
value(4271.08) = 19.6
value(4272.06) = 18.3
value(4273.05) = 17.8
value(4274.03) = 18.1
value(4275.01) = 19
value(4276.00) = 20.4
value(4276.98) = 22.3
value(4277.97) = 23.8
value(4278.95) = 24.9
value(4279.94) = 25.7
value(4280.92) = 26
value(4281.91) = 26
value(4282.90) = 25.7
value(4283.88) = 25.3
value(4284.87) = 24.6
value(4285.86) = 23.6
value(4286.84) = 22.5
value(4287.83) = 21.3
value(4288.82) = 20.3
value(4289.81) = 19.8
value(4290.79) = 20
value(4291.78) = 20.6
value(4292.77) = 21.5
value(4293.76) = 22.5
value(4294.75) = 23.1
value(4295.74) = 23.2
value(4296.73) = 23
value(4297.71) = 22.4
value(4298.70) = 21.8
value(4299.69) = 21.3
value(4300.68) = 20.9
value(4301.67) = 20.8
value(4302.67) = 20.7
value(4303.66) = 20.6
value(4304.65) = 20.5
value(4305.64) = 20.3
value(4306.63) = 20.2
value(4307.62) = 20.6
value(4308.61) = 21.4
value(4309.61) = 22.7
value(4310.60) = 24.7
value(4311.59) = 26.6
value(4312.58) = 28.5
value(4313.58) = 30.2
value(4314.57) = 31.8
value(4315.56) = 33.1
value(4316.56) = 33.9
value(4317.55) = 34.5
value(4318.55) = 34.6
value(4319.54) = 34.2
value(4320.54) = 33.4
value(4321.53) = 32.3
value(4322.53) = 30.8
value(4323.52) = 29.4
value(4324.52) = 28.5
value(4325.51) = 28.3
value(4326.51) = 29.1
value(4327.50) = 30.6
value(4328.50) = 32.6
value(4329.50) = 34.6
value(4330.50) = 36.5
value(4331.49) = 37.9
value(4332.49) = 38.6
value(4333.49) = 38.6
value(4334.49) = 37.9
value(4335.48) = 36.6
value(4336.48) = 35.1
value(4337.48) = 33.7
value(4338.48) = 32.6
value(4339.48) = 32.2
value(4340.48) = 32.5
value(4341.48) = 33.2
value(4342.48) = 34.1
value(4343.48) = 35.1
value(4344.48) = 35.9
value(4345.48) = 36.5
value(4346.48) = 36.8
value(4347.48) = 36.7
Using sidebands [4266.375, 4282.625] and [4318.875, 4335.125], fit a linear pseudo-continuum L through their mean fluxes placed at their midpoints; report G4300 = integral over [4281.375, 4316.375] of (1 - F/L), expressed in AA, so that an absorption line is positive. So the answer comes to 5.3 AA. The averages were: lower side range 22.5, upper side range 33.4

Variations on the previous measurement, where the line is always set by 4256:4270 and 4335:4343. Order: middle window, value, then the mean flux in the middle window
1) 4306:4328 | 1.4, 29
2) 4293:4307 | 3.5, 21.5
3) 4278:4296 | 2.7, 23.2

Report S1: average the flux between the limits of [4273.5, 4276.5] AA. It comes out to 19.2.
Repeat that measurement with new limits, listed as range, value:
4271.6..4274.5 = 18.1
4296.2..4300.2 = 22.2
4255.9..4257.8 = 20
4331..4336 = 37.9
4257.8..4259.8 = 21.6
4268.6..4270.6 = 22.3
